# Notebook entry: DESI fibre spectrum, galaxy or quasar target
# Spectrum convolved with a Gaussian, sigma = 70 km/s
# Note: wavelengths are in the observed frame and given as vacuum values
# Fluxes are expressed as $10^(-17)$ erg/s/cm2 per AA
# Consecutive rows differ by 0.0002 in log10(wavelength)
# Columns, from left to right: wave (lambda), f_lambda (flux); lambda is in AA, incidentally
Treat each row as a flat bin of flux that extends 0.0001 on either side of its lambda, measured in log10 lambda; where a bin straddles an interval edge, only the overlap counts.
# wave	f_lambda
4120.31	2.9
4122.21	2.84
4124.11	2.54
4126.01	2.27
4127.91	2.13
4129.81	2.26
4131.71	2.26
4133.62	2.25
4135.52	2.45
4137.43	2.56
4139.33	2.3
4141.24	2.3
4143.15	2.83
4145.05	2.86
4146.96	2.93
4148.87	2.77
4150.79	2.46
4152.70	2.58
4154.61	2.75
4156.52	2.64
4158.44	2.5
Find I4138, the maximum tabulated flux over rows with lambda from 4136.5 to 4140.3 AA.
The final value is 2.56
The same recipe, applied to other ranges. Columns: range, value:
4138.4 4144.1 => 2.83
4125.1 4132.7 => 2.27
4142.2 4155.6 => 2.93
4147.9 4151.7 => 2.77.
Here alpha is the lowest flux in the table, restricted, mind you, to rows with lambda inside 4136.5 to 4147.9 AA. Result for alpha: 2.3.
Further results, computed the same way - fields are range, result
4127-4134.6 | 2.13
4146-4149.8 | 2.77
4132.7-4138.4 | 2.25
